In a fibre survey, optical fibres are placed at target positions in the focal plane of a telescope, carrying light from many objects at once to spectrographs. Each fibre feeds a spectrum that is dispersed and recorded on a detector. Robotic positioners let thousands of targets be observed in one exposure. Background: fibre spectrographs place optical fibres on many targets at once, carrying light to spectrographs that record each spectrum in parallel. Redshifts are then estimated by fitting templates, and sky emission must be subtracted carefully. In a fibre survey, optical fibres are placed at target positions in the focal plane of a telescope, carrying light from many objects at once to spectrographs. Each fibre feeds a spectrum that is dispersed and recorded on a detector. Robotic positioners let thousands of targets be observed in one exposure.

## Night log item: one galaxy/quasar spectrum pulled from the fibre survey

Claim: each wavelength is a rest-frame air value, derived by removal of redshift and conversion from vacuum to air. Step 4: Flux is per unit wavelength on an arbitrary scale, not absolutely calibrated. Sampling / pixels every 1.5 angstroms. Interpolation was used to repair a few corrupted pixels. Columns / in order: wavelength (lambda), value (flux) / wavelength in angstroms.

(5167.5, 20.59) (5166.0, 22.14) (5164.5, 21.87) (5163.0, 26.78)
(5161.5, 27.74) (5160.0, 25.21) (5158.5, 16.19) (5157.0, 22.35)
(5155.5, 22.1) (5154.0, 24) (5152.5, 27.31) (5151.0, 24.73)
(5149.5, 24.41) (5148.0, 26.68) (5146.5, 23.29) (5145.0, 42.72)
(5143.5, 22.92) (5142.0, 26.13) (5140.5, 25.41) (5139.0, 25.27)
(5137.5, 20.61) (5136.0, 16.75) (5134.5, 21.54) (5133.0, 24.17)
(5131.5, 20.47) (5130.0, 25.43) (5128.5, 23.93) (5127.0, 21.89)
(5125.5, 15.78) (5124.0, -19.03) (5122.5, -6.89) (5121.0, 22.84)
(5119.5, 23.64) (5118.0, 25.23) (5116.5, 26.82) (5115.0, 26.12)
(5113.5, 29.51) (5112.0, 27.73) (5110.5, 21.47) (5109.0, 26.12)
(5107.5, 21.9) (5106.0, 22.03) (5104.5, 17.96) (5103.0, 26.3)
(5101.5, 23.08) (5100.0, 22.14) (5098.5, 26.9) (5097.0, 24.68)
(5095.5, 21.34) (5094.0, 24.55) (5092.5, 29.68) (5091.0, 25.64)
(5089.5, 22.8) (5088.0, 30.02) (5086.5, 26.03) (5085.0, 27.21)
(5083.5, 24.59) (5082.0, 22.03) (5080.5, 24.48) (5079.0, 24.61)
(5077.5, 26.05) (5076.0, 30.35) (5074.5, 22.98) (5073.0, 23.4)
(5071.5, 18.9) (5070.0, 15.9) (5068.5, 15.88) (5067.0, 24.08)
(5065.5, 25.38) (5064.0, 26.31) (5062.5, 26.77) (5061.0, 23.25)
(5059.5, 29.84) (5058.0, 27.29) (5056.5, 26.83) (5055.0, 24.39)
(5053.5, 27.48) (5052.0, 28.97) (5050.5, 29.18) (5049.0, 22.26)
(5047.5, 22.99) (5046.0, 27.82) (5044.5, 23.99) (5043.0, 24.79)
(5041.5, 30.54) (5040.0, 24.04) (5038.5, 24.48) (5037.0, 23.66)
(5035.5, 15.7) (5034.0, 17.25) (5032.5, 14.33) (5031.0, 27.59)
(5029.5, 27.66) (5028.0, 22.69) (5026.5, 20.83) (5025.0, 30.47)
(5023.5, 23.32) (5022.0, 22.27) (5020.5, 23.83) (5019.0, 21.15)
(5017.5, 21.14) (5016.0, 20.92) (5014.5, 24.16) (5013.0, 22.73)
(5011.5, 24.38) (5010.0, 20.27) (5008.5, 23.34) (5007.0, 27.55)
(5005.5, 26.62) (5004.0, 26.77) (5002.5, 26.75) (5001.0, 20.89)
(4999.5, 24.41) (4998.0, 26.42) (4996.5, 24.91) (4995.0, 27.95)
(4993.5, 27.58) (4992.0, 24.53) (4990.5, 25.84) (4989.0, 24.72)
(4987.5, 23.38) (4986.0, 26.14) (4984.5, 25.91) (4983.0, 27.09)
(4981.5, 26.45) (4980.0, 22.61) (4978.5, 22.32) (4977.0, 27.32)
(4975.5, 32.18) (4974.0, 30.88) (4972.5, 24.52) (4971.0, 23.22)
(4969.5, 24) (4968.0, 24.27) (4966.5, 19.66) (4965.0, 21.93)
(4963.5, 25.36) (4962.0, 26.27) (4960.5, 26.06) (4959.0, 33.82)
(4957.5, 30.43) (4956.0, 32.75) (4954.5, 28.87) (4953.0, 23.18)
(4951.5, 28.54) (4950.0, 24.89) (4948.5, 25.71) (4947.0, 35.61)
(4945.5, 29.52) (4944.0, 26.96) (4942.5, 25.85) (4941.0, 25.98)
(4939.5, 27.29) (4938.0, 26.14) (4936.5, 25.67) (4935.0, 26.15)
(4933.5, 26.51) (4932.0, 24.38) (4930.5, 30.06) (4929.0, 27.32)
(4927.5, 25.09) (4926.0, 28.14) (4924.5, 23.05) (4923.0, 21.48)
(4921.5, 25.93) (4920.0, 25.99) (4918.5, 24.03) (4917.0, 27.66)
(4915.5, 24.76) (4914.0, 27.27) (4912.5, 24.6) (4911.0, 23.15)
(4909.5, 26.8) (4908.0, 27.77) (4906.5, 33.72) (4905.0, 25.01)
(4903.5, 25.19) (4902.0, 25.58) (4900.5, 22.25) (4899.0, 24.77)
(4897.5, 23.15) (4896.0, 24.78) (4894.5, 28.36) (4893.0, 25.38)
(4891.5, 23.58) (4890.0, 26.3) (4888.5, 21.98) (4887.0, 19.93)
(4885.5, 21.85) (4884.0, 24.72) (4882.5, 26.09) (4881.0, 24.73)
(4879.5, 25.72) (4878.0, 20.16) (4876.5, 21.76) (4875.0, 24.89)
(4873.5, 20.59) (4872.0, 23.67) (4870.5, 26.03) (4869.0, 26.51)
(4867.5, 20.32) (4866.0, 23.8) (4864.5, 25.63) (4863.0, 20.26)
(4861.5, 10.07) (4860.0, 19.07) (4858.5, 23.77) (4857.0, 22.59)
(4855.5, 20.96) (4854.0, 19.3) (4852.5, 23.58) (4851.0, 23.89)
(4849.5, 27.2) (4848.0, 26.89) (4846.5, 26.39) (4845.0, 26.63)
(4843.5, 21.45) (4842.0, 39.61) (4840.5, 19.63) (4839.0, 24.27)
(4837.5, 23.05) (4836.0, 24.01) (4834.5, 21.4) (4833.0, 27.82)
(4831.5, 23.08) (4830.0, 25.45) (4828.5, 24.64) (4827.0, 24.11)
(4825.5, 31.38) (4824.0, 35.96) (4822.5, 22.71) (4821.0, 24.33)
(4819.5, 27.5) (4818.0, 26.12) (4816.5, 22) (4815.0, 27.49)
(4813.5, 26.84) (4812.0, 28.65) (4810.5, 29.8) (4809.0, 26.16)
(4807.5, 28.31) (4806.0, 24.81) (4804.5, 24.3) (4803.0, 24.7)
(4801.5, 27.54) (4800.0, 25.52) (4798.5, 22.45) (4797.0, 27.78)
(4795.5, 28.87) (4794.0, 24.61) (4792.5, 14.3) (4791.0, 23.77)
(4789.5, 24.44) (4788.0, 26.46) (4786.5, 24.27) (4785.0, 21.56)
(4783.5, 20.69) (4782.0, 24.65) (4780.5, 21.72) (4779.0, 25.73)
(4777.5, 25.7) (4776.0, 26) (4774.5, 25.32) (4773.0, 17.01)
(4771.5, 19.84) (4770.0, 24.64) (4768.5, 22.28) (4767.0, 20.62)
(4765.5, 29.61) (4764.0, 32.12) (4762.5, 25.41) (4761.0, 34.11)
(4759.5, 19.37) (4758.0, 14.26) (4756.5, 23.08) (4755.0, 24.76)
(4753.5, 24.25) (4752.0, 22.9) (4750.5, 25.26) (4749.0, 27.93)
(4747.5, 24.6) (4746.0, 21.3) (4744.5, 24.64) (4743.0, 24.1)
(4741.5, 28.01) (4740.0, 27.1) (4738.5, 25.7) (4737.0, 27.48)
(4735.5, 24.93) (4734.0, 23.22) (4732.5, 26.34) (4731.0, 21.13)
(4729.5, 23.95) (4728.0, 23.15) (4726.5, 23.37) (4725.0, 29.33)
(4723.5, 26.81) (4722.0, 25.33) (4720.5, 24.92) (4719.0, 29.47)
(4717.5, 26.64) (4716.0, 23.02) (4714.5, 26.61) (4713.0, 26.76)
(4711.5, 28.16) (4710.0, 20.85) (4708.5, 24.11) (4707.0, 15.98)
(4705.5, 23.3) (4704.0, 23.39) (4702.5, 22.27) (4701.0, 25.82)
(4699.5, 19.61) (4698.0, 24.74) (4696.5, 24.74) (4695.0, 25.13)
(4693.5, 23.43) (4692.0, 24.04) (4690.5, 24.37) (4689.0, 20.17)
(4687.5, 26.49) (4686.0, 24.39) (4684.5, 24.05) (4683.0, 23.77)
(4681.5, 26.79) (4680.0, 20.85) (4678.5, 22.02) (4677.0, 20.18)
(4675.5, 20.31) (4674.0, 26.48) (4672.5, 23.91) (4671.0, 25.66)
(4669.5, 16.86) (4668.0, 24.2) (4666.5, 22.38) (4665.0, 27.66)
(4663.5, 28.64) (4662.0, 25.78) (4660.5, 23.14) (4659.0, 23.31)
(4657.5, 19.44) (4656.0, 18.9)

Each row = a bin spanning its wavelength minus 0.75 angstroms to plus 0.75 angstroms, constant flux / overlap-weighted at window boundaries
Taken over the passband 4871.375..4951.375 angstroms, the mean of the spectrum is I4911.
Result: 25.5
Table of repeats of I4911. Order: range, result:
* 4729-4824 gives 24.8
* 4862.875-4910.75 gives 24.5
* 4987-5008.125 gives 25.6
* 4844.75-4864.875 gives 22.4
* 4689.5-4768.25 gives 24.6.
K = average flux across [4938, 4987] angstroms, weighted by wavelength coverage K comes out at 26.7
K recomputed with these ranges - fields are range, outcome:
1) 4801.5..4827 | 26.9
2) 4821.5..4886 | 24.1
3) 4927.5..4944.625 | 26.5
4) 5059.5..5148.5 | 23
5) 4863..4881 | 23.5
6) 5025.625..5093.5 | 24.5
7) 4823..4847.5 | 26.2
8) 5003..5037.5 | 23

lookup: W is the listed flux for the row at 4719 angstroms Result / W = 29.47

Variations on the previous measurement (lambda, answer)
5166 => 22.14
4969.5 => 24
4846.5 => 26.39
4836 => 24.01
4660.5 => 23.14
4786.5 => 24.27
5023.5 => 23.32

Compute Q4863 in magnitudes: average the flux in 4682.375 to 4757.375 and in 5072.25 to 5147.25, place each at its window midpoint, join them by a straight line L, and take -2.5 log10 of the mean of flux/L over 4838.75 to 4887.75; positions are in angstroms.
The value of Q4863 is 0.03 mag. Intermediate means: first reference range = 24.5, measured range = 23.4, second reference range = 23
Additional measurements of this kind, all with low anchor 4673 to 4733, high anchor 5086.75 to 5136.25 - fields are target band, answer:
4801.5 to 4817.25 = -0.13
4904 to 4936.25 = -0.15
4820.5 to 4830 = -0.16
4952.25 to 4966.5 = -0.20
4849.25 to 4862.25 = 0.11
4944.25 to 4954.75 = -0.23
